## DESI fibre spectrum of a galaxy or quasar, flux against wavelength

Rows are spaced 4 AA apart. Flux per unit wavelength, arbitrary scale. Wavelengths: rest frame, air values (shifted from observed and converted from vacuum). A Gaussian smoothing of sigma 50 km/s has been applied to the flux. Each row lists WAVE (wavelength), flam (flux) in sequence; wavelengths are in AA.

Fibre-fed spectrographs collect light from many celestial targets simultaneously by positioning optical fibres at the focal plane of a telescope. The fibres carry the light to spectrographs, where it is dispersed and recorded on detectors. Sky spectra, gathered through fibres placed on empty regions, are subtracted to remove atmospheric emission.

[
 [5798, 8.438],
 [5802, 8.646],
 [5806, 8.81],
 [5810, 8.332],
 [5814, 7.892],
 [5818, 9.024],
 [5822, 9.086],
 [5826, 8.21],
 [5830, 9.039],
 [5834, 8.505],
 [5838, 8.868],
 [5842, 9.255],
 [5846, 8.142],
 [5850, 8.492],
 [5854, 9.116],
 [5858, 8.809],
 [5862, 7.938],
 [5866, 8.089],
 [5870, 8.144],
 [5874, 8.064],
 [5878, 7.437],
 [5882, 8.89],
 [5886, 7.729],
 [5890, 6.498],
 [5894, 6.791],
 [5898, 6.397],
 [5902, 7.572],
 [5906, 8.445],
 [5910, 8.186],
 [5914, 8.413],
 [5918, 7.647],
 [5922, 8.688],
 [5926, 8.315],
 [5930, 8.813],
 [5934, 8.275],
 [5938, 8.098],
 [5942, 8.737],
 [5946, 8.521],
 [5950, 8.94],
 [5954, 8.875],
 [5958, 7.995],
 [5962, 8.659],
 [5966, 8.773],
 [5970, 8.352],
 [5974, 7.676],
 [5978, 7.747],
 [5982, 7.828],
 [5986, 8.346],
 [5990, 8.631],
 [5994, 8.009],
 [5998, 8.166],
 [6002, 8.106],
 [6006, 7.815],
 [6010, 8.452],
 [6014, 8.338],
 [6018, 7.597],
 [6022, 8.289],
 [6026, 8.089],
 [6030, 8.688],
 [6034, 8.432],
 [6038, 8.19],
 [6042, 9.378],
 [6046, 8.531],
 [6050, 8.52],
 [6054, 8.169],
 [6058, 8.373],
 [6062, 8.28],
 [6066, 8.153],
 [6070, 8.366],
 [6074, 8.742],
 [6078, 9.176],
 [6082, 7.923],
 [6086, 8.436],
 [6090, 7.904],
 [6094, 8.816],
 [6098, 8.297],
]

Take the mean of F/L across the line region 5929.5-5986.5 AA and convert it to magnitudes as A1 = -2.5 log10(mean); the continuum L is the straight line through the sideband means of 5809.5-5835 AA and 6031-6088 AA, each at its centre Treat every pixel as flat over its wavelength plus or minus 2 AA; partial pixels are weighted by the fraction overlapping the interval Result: 0.02 mag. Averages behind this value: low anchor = 8.6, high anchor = 8.48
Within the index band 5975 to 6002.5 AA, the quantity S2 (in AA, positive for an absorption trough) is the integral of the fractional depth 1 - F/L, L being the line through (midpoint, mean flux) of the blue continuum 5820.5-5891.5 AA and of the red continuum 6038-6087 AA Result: 1.1 AA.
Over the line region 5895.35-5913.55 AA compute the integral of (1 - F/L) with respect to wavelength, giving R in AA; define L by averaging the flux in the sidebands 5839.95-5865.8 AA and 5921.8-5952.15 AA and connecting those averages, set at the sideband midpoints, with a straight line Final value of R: 1.9 AA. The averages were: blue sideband 8.59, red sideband 8.54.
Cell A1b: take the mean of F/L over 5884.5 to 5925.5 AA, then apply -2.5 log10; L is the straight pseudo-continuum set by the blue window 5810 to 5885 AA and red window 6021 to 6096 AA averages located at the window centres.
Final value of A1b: 0.110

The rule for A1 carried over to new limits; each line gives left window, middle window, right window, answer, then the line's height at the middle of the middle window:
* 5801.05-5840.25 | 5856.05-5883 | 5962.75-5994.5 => 0.04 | 8.51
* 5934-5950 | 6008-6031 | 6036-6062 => 0.04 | 8.5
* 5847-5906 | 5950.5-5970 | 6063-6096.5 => -0.06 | 8.11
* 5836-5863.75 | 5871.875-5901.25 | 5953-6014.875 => 0.15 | 8.55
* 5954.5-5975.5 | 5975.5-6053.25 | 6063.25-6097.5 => 0.02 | 8.38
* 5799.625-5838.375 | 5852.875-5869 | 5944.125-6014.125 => 0.01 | 8.54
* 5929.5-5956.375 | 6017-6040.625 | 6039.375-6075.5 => 0.03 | 8.52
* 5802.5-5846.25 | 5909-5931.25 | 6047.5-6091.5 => 0.03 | 8.56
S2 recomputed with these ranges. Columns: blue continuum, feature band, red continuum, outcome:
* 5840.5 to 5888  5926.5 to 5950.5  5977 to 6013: -0.9 AA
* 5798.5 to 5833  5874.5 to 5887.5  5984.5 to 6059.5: 0.7 AA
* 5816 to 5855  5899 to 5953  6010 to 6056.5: 1.6 AA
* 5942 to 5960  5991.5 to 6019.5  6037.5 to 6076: 1.5 AA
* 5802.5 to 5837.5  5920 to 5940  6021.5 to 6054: 0.3 AA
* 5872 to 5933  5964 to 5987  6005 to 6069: 0.0 AA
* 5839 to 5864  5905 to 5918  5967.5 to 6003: 0.3 AA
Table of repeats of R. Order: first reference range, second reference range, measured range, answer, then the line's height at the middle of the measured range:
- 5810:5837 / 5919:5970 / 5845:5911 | 5.07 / 8.58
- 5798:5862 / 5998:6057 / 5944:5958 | -0.36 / 8.45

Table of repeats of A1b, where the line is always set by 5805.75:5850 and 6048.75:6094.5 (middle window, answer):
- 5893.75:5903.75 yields 0.23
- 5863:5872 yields 0.07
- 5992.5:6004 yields 0.05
